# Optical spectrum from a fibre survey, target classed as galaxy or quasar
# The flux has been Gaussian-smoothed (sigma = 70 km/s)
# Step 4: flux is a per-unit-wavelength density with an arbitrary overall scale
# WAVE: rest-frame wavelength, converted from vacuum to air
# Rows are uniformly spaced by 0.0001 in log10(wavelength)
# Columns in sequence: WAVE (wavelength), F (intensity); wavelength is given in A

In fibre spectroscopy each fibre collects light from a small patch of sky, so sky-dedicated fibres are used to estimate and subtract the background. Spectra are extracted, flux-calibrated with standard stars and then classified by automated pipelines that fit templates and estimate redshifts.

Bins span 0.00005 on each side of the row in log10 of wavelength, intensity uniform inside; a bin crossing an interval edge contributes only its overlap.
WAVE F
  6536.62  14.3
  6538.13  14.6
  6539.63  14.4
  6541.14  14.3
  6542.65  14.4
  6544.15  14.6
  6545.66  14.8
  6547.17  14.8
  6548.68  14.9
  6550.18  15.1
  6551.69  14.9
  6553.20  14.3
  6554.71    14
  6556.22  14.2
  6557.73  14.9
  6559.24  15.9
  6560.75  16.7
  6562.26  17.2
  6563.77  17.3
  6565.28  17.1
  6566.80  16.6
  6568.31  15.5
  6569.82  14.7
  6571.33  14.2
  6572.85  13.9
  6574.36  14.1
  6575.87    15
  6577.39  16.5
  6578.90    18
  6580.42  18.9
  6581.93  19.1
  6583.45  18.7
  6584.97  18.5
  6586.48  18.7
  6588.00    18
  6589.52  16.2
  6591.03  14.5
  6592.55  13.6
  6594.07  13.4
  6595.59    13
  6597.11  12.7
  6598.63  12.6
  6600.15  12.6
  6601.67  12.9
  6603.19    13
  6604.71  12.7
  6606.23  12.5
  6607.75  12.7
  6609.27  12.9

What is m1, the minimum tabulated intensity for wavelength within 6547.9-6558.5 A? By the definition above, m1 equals 14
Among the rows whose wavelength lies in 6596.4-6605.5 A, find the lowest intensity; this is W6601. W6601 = 12.6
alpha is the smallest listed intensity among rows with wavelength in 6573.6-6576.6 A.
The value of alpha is 14.1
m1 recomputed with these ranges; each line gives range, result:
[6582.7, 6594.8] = 13.4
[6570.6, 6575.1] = 13.9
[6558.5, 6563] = 15.9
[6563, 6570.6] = 14.7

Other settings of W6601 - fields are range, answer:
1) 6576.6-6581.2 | 16.5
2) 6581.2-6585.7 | 18.5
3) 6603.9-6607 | 12.5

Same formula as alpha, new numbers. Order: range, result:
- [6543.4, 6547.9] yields 14.6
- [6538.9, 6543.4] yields 14.3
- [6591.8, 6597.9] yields 12.7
